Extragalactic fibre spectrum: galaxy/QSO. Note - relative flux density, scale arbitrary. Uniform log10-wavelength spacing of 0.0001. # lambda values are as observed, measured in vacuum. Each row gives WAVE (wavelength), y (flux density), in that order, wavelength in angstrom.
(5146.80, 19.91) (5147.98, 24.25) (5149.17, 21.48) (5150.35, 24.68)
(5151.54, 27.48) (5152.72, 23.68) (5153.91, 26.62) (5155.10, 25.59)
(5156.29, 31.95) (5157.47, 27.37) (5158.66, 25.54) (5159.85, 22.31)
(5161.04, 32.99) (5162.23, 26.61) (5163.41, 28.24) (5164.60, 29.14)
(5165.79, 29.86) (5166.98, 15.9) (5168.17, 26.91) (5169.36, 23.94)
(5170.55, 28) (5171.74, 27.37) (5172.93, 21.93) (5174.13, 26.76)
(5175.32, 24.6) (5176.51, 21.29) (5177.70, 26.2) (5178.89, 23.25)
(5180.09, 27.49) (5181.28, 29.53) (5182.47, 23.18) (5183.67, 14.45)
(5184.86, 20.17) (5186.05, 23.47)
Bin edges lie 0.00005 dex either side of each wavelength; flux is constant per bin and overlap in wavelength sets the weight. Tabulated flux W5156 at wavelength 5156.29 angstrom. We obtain 31.95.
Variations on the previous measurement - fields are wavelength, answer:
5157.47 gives 27.37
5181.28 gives 29.53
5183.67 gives 14.45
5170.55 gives 28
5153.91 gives 26.62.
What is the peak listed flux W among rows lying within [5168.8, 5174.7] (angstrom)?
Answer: 28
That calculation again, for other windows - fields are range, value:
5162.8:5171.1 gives 29.86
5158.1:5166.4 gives 32.99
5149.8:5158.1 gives 31.95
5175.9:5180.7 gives 27.49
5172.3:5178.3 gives 26.76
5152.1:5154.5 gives 26.62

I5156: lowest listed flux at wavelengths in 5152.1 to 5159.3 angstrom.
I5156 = 23.68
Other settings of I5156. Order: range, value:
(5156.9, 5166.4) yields 22.31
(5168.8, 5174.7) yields 21.93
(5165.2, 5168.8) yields 15.9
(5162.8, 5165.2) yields 28.24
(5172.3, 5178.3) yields 21.29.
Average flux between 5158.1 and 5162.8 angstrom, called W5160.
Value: 26.8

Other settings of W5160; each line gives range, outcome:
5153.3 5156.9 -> 28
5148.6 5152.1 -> 24.6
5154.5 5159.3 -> 27.5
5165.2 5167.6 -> 22.9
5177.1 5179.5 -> 24.7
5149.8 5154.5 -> 25.6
